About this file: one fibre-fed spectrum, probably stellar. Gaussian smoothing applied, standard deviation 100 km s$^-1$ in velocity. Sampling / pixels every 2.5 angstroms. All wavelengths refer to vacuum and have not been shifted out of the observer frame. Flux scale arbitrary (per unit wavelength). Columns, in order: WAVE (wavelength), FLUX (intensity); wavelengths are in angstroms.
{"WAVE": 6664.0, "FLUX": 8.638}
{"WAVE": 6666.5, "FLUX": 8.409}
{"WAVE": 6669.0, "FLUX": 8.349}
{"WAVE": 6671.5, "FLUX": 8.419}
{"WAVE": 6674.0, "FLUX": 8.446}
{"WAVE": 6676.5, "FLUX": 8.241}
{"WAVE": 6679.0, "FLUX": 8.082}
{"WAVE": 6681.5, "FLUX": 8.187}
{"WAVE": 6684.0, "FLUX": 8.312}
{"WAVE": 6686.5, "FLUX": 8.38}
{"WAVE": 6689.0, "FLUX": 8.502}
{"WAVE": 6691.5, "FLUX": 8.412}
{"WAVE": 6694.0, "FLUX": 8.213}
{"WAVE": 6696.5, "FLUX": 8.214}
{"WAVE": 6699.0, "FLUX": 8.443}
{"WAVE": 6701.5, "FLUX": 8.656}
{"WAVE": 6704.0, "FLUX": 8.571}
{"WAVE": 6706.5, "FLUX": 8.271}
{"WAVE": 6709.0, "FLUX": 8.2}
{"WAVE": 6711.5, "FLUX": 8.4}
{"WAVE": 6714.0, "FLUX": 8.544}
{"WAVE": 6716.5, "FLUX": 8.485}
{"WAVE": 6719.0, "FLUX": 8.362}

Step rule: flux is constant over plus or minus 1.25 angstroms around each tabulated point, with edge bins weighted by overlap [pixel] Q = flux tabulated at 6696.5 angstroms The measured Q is 8.214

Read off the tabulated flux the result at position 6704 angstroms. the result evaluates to 8.571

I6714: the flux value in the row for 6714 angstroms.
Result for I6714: 8.544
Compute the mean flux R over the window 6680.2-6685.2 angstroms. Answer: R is 8.25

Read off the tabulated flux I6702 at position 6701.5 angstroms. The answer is 8.656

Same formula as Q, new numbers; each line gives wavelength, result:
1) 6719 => 8.362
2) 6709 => 8.2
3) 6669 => 8.349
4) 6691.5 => 8.412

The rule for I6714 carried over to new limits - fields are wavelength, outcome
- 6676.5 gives 8.241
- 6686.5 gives 8.38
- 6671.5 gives 8.419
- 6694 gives 8.213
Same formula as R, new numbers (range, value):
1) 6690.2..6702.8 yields 8.39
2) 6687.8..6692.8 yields 8.45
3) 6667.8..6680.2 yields 8.31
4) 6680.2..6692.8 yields 8.36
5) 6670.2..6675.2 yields 8.43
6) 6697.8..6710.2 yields 8.43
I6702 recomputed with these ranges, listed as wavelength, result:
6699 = 8.443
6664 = 8.638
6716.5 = 8.485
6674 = 8.446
